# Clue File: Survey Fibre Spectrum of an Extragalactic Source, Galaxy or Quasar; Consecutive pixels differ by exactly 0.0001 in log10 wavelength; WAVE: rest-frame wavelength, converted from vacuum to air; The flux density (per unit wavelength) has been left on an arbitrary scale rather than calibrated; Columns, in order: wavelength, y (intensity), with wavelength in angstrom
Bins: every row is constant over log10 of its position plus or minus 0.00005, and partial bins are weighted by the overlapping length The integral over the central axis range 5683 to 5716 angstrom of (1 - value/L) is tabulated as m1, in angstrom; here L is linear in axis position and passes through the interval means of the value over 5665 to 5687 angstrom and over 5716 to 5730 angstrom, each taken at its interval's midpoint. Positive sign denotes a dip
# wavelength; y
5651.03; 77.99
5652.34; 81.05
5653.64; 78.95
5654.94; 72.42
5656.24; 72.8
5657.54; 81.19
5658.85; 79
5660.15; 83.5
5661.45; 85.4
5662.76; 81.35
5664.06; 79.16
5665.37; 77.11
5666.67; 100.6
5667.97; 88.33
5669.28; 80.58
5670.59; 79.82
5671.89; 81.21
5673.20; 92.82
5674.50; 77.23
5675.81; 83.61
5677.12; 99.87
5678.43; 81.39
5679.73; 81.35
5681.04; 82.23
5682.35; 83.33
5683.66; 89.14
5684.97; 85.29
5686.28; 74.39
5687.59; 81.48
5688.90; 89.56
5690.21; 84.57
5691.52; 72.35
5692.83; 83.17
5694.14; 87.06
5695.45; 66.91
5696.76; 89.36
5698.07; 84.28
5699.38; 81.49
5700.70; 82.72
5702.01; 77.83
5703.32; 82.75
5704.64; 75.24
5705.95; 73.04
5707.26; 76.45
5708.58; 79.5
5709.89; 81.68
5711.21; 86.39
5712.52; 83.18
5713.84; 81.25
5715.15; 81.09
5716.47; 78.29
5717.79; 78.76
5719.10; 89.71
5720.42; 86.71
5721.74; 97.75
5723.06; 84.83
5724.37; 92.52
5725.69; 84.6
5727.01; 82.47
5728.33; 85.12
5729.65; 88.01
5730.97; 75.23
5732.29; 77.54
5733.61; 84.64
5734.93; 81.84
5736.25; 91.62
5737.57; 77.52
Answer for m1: 1.66 angstrom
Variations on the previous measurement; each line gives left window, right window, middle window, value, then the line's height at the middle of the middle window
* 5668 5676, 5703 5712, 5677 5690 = -0.4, 81.7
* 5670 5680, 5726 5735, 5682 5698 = 0.4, 84.2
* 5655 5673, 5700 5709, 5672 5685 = -0.8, 80.8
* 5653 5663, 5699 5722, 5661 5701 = -1.6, 80.3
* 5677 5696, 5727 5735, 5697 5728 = -0.2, 82.2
